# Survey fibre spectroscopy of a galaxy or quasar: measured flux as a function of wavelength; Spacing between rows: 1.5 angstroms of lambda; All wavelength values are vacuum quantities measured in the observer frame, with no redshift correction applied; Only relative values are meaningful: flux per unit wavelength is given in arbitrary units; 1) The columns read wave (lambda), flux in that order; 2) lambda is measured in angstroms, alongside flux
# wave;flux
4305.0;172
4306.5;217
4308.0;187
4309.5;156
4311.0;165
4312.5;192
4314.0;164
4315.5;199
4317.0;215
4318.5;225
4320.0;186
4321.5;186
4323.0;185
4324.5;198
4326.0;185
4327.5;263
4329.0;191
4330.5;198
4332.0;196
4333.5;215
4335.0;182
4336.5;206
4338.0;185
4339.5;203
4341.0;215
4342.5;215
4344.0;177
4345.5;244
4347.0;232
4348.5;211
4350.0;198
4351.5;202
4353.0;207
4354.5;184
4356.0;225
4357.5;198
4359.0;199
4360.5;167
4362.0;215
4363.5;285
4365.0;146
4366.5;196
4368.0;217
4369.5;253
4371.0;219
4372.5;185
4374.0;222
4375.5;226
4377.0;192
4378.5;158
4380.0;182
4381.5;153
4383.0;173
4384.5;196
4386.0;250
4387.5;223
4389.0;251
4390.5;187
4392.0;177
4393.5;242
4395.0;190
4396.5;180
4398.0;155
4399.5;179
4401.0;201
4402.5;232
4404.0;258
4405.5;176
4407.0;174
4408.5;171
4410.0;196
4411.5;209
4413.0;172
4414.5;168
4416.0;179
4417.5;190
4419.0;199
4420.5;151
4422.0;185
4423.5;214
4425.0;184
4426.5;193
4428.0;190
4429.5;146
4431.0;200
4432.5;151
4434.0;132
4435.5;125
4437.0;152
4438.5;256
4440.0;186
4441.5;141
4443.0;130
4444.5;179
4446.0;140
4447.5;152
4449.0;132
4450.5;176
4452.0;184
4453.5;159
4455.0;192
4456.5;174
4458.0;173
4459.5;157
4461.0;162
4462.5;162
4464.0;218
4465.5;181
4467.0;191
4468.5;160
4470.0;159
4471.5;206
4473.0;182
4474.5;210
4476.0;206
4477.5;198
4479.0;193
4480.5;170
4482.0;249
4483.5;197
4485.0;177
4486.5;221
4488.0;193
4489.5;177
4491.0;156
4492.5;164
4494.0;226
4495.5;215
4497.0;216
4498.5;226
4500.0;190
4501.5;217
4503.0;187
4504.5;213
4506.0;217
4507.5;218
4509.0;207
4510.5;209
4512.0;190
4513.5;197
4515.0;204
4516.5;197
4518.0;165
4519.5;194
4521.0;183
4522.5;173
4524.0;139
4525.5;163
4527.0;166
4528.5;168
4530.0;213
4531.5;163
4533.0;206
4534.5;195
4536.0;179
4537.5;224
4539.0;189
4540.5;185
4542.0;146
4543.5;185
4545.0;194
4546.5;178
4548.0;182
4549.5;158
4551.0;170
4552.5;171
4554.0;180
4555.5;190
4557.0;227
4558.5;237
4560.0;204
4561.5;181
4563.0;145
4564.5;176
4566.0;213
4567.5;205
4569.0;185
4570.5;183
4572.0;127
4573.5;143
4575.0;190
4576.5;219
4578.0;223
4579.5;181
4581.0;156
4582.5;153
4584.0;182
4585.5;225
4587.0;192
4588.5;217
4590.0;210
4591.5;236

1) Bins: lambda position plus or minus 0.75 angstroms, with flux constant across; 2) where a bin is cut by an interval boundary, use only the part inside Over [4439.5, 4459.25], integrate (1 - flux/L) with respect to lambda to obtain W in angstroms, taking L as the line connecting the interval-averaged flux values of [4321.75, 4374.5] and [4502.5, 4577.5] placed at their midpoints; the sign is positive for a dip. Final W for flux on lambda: 3.4 angstroms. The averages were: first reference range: 206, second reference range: 187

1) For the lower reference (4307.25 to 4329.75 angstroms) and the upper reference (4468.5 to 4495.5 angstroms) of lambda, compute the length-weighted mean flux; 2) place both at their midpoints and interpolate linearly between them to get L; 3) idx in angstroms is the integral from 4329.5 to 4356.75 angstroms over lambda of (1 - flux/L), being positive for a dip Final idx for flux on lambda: -1.7 angstroms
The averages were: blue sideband 193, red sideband 193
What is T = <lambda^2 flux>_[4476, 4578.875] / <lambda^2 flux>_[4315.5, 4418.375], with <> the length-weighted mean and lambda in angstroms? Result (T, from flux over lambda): 1.02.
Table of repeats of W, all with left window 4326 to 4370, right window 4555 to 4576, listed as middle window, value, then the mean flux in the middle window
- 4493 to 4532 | -0.58 angstroms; 194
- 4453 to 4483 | 1.57 angstroms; 185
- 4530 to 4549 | 0.28 angstroms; 186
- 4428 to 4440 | 1.82 angstroms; 169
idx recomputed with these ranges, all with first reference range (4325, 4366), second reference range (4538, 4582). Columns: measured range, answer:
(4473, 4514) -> -2.3 angstroms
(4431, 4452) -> 3.8 angstroms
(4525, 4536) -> 0.3 angstroms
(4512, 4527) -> 0.7 angstroms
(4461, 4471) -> 0.8 angstroms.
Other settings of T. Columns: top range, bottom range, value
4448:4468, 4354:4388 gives 0.89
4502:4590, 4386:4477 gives 1.08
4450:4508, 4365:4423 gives 1.02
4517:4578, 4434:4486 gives 1.07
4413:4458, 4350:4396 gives 0.86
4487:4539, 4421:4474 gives 1.15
